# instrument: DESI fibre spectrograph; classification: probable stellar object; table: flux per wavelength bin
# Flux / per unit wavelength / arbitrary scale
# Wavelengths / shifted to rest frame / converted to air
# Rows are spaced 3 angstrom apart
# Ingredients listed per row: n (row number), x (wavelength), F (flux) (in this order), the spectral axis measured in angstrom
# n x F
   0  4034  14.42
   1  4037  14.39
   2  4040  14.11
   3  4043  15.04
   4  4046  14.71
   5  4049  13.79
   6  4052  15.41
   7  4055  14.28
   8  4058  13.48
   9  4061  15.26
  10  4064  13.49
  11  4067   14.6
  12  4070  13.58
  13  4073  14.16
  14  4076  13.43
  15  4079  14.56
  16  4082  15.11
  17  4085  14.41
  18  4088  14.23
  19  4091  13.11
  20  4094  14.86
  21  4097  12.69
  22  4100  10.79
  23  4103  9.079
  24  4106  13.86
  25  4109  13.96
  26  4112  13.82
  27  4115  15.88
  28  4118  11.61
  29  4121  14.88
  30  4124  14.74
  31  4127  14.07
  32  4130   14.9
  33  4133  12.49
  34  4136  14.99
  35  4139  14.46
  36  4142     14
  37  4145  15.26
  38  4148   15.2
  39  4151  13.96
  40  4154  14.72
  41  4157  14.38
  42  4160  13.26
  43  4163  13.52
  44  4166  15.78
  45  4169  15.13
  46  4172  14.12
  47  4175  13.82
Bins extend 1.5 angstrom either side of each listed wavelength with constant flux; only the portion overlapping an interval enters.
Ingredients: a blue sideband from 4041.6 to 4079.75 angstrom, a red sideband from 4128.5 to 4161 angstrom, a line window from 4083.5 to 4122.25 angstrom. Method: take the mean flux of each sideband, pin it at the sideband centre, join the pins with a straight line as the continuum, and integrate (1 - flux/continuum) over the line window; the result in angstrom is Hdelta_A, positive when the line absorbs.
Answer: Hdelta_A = 2.7 angstrom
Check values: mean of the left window 14.3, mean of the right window 14.3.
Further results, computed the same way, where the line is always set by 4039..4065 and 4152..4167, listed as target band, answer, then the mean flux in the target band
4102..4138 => 1.4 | 13.8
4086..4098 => 0.5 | 13.8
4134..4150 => -0.4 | 14.7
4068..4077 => 0.4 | 13.8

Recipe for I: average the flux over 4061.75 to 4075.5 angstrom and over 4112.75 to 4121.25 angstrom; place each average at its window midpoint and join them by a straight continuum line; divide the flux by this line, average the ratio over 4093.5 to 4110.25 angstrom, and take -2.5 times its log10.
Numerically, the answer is 0.13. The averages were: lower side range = 14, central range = 12.4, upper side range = 14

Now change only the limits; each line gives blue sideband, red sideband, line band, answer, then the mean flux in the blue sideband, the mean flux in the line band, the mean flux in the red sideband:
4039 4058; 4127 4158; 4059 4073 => 0.02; 14.5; 14.2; 14.4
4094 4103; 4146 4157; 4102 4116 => -0.08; 11.8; 13.4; 14.6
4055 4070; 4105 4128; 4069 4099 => 0.01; 14.2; 14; 14.1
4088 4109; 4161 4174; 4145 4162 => -0.02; 12.6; 14.4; 14.6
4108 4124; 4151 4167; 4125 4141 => 0.00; 14.1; 14.2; 14.3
